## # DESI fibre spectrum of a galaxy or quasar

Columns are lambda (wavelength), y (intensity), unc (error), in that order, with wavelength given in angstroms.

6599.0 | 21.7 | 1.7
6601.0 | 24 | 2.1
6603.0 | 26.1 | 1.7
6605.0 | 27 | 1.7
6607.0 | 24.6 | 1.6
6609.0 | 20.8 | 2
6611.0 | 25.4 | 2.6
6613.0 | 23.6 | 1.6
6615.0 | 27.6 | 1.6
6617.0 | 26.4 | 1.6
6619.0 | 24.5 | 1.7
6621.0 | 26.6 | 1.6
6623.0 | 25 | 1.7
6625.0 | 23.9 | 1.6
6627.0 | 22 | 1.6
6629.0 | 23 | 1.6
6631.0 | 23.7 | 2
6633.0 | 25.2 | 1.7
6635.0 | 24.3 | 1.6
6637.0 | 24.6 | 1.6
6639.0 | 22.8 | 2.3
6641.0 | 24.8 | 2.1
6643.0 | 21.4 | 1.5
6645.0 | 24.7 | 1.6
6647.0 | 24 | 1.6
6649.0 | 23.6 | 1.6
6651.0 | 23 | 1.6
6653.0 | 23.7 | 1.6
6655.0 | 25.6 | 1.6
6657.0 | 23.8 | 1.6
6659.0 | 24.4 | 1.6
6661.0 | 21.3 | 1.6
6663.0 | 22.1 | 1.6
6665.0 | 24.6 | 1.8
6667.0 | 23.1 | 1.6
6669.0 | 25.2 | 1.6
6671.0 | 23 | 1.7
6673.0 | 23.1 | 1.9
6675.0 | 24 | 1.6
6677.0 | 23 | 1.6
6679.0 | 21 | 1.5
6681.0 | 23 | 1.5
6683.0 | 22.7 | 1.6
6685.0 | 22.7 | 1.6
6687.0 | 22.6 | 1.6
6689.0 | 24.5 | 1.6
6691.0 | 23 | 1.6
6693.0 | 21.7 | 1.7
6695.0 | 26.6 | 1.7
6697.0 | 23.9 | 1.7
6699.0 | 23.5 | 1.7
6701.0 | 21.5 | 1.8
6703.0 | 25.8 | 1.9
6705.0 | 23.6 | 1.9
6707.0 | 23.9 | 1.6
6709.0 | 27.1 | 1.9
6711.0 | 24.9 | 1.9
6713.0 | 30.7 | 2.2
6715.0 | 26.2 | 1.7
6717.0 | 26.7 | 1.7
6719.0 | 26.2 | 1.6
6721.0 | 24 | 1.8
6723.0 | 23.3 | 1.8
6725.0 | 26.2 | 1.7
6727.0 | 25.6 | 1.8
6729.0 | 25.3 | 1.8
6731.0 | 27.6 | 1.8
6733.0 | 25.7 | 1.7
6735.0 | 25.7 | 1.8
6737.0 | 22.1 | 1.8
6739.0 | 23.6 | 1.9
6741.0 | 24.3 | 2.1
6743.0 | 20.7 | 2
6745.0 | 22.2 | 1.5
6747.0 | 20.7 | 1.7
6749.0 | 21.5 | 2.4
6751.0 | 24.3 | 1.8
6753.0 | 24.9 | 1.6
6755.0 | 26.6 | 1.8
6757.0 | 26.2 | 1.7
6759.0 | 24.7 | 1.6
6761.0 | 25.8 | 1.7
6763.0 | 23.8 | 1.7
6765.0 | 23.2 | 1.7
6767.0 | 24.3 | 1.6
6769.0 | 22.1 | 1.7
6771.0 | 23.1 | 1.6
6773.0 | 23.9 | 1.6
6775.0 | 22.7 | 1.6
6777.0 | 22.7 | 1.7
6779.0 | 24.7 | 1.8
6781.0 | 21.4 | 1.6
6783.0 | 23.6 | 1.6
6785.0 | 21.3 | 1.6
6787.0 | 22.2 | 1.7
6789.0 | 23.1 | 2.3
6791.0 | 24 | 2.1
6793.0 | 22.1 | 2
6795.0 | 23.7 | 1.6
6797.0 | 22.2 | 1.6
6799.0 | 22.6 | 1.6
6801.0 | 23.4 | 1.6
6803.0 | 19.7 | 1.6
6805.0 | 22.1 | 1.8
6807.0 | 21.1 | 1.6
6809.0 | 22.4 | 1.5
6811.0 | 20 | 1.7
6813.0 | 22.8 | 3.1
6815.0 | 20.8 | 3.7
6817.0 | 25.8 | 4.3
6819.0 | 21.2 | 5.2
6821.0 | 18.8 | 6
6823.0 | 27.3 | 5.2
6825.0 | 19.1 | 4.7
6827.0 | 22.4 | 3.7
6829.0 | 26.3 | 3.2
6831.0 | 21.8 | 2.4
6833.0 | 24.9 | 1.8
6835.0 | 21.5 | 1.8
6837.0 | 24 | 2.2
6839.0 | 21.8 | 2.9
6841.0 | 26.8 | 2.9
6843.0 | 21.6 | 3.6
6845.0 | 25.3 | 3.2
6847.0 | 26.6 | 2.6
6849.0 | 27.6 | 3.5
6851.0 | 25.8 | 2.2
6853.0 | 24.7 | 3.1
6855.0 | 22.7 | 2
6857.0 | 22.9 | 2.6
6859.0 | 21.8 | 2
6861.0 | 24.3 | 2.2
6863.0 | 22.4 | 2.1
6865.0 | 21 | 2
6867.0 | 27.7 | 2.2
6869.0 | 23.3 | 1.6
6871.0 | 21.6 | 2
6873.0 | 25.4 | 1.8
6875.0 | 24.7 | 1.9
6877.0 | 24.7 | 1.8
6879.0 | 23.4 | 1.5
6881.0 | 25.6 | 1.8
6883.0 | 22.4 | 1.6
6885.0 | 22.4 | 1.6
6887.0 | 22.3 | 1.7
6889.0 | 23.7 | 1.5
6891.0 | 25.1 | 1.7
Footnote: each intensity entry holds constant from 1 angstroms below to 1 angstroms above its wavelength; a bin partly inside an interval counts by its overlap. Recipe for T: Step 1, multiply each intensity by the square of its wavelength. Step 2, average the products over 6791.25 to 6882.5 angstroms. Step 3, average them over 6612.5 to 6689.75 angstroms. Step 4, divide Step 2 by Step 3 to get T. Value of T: 1.0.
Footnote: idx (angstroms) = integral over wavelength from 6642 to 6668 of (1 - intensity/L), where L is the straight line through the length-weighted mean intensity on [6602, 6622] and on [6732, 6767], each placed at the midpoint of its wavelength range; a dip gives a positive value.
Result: 1.4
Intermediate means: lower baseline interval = 25.3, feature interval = 23.5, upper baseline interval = 23.9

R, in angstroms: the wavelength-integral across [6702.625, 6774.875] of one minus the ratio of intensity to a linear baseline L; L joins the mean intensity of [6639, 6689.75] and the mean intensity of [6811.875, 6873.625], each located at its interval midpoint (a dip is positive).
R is -3.55 angstroms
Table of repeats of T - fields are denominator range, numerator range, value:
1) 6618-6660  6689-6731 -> 1.06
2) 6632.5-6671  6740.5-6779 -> 1.03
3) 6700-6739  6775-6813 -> 0.90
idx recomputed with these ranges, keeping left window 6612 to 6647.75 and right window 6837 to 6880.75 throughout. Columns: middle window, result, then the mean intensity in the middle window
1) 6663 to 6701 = 1.53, 23.3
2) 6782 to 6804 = 1.50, 22.5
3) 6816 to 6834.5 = 0.87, 23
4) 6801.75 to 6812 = 1.30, 21.1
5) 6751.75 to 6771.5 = -0.23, 24.5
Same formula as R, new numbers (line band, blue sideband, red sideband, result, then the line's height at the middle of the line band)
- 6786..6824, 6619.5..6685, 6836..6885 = 2.5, 23.9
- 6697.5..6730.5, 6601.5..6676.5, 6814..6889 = -1.9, 23.9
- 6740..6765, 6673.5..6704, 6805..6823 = -1.3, 22.6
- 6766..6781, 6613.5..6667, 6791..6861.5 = 0.1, 23.4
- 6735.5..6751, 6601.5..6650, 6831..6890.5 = 1.1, 24.1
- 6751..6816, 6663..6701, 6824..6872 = 1.3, 23.5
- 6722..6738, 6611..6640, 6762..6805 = -1.2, 23.4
